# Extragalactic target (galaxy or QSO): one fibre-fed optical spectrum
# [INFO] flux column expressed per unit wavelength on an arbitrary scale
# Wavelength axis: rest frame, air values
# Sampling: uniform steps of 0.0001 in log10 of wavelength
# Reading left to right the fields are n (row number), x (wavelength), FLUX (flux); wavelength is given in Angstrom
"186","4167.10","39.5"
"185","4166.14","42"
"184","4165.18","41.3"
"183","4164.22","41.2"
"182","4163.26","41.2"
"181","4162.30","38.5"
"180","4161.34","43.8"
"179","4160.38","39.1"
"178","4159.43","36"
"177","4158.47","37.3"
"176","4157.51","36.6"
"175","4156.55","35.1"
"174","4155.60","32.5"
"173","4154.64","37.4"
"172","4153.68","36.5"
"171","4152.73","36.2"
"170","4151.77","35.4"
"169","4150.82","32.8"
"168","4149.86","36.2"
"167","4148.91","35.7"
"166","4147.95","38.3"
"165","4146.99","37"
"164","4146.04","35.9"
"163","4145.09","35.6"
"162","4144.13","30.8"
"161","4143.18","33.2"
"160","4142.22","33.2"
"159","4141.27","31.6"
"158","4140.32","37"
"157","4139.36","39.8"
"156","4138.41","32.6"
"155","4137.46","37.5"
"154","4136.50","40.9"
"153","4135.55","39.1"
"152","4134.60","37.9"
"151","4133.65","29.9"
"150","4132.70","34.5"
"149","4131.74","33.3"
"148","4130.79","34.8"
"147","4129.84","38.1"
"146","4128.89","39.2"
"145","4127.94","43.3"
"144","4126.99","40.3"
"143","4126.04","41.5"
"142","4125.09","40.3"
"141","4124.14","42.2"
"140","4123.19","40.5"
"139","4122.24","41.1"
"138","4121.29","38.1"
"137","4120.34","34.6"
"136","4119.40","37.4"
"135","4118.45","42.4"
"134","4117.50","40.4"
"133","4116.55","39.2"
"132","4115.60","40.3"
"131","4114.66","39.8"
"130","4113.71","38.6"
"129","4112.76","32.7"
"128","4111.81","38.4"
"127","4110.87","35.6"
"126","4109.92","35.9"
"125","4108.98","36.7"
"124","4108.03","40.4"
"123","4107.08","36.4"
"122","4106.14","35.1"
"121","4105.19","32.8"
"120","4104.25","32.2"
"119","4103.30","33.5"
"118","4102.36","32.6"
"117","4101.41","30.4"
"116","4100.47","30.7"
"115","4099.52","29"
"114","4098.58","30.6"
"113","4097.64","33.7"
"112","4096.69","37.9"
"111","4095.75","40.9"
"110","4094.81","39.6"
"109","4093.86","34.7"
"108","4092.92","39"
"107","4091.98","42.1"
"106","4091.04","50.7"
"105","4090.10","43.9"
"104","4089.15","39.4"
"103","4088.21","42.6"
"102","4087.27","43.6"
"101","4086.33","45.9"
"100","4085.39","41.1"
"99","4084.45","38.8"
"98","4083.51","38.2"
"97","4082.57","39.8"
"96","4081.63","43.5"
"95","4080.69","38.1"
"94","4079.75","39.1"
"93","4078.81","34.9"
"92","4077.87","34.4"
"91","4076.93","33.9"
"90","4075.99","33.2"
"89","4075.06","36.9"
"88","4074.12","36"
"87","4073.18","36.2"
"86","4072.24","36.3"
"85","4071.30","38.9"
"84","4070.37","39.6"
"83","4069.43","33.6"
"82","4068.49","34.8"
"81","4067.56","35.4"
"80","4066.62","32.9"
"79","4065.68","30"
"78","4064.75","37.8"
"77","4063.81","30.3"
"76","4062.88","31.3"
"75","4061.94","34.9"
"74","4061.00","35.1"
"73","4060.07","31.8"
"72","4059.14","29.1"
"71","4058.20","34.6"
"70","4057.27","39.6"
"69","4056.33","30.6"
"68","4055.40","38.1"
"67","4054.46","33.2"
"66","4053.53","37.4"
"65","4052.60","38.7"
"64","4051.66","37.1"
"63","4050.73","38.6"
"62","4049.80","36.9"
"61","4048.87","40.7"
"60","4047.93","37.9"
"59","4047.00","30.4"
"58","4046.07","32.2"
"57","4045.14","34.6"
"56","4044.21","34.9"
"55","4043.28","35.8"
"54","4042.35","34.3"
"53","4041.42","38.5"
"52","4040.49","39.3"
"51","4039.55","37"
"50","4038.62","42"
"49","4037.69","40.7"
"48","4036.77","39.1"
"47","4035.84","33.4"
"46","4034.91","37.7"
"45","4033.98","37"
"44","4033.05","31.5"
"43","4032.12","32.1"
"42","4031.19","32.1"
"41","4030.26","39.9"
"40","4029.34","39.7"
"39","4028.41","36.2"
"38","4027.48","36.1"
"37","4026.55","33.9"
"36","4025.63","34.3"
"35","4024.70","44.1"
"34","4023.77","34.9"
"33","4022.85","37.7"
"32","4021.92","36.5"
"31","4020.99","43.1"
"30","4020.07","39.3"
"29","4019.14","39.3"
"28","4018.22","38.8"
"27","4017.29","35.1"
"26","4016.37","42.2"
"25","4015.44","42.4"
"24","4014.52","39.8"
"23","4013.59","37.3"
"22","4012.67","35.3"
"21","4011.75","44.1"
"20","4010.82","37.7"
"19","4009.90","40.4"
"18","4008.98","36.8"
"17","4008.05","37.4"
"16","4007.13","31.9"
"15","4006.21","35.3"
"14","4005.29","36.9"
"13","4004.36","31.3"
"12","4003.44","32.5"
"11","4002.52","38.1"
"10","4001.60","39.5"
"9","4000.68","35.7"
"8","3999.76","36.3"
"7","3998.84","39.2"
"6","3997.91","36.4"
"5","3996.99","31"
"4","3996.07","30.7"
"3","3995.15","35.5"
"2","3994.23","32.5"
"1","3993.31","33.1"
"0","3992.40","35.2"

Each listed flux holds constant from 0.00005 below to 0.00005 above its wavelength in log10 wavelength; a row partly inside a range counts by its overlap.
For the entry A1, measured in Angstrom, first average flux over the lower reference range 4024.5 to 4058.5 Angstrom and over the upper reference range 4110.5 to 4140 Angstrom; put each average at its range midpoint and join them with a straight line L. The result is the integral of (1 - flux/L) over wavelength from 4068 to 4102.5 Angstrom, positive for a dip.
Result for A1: -0.4 Angstrom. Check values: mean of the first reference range 36.4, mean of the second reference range 38.2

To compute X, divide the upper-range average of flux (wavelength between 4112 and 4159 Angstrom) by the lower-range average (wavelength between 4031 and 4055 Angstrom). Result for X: 1.0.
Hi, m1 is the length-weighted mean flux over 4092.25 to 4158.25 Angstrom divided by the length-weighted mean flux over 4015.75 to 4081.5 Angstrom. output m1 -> 1.01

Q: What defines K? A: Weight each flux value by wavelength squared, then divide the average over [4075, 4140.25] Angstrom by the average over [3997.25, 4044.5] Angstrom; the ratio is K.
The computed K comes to 1.1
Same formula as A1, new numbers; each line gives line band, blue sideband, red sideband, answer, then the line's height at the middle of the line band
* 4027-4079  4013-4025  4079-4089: 5.72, 40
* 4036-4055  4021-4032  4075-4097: 0.47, 37.8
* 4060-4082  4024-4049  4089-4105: 0.60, 36.4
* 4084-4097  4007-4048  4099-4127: -1.58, 37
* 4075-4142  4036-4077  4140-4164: -3.19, 36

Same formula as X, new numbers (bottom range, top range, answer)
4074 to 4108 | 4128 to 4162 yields 0.97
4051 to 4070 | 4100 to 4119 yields 1.05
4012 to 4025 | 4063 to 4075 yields 0.90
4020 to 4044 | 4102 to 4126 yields 1.01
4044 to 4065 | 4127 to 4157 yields 1.03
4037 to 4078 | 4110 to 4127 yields 1.09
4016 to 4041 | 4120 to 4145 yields 0.99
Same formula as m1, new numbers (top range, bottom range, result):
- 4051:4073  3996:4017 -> 0.94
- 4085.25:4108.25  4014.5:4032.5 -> 0.99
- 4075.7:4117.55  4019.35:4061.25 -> 1.03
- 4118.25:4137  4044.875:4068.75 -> 1.10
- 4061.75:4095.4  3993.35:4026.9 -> 1.02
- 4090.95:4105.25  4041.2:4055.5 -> 0.98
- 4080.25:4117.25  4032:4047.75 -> 1.05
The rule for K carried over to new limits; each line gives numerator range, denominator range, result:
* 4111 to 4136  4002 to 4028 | 1.08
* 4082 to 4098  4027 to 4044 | 1.14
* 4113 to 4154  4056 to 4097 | 1.03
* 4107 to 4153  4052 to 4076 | 1.10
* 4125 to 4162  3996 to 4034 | 1.05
